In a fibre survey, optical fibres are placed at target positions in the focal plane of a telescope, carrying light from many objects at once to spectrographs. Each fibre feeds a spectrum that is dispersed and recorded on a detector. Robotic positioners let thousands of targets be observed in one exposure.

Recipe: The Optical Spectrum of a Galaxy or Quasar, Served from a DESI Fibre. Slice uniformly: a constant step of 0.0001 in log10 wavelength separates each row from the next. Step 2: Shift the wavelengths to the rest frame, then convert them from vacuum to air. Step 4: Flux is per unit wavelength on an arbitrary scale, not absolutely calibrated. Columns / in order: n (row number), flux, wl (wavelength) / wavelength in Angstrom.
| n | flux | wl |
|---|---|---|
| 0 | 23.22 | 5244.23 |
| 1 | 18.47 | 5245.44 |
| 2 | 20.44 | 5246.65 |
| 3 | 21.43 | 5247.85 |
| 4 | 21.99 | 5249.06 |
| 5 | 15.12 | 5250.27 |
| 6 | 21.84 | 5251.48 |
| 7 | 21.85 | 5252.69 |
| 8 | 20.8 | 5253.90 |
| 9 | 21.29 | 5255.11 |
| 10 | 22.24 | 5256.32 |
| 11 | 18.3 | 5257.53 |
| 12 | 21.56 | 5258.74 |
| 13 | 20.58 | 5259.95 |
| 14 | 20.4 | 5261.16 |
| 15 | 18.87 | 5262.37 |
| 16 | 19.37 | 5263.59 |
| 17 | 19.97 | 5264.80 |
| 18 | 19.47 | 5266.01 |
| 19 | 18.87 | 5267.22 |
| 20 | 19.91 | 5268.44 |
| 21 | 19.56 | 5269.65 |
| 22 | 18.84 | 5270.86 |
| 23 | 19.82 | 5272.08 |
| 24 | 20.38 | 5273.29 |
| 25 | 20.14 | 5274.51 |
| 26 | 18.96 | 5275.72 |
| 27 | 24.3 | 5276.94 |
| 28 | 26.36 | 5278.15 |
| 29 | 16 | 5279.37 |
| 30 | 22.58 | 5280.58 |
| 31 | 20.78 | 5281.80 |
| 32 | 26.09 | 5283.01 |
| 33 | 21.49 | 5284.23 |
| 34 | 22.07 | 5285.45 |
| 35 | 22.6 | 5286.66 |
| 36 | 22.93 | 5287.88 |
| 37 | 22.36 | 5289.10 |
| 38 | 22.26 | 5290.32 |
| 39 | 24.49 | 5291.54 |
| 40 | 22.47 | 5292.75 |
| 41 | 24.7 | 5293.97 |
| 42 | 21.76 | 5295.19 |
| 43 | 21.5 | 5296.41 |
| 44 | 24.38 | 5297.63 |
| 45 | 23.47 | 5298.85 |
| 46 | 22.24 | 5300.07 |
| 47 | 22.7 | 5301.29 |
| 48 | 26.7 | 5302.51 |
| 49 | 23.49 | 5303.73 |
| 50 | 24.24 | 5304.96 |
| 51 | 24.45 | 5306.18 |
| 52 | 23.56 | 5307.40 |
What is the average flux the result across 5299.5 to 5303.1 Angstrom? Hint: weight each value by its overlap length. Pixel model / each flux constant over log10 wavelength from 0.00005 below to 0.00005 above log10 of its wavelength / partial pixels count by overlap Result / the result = 23.9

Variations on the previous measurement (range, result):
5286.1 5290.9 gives 22.5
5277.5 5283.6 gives 22.4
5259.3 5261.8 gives 20.5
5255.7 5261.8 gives 20.6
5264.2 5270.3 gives 19.6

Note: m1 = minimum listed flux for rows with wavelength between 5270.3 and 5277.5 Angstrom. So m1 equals 18.84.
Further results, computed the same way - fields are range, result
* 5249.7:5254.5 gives 15.12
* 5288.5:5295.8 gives 21.76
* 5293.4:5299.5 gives 21.5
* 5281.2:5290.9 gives 20.78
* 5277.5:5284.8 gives 16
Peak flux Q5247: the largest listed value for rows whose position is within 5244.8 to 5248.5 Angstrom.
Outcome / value 21.43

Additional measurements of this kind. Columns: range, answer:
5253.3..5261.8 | 22.24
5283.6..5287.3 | 22.6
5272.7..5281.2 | 26.36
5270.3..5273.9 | 20.38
